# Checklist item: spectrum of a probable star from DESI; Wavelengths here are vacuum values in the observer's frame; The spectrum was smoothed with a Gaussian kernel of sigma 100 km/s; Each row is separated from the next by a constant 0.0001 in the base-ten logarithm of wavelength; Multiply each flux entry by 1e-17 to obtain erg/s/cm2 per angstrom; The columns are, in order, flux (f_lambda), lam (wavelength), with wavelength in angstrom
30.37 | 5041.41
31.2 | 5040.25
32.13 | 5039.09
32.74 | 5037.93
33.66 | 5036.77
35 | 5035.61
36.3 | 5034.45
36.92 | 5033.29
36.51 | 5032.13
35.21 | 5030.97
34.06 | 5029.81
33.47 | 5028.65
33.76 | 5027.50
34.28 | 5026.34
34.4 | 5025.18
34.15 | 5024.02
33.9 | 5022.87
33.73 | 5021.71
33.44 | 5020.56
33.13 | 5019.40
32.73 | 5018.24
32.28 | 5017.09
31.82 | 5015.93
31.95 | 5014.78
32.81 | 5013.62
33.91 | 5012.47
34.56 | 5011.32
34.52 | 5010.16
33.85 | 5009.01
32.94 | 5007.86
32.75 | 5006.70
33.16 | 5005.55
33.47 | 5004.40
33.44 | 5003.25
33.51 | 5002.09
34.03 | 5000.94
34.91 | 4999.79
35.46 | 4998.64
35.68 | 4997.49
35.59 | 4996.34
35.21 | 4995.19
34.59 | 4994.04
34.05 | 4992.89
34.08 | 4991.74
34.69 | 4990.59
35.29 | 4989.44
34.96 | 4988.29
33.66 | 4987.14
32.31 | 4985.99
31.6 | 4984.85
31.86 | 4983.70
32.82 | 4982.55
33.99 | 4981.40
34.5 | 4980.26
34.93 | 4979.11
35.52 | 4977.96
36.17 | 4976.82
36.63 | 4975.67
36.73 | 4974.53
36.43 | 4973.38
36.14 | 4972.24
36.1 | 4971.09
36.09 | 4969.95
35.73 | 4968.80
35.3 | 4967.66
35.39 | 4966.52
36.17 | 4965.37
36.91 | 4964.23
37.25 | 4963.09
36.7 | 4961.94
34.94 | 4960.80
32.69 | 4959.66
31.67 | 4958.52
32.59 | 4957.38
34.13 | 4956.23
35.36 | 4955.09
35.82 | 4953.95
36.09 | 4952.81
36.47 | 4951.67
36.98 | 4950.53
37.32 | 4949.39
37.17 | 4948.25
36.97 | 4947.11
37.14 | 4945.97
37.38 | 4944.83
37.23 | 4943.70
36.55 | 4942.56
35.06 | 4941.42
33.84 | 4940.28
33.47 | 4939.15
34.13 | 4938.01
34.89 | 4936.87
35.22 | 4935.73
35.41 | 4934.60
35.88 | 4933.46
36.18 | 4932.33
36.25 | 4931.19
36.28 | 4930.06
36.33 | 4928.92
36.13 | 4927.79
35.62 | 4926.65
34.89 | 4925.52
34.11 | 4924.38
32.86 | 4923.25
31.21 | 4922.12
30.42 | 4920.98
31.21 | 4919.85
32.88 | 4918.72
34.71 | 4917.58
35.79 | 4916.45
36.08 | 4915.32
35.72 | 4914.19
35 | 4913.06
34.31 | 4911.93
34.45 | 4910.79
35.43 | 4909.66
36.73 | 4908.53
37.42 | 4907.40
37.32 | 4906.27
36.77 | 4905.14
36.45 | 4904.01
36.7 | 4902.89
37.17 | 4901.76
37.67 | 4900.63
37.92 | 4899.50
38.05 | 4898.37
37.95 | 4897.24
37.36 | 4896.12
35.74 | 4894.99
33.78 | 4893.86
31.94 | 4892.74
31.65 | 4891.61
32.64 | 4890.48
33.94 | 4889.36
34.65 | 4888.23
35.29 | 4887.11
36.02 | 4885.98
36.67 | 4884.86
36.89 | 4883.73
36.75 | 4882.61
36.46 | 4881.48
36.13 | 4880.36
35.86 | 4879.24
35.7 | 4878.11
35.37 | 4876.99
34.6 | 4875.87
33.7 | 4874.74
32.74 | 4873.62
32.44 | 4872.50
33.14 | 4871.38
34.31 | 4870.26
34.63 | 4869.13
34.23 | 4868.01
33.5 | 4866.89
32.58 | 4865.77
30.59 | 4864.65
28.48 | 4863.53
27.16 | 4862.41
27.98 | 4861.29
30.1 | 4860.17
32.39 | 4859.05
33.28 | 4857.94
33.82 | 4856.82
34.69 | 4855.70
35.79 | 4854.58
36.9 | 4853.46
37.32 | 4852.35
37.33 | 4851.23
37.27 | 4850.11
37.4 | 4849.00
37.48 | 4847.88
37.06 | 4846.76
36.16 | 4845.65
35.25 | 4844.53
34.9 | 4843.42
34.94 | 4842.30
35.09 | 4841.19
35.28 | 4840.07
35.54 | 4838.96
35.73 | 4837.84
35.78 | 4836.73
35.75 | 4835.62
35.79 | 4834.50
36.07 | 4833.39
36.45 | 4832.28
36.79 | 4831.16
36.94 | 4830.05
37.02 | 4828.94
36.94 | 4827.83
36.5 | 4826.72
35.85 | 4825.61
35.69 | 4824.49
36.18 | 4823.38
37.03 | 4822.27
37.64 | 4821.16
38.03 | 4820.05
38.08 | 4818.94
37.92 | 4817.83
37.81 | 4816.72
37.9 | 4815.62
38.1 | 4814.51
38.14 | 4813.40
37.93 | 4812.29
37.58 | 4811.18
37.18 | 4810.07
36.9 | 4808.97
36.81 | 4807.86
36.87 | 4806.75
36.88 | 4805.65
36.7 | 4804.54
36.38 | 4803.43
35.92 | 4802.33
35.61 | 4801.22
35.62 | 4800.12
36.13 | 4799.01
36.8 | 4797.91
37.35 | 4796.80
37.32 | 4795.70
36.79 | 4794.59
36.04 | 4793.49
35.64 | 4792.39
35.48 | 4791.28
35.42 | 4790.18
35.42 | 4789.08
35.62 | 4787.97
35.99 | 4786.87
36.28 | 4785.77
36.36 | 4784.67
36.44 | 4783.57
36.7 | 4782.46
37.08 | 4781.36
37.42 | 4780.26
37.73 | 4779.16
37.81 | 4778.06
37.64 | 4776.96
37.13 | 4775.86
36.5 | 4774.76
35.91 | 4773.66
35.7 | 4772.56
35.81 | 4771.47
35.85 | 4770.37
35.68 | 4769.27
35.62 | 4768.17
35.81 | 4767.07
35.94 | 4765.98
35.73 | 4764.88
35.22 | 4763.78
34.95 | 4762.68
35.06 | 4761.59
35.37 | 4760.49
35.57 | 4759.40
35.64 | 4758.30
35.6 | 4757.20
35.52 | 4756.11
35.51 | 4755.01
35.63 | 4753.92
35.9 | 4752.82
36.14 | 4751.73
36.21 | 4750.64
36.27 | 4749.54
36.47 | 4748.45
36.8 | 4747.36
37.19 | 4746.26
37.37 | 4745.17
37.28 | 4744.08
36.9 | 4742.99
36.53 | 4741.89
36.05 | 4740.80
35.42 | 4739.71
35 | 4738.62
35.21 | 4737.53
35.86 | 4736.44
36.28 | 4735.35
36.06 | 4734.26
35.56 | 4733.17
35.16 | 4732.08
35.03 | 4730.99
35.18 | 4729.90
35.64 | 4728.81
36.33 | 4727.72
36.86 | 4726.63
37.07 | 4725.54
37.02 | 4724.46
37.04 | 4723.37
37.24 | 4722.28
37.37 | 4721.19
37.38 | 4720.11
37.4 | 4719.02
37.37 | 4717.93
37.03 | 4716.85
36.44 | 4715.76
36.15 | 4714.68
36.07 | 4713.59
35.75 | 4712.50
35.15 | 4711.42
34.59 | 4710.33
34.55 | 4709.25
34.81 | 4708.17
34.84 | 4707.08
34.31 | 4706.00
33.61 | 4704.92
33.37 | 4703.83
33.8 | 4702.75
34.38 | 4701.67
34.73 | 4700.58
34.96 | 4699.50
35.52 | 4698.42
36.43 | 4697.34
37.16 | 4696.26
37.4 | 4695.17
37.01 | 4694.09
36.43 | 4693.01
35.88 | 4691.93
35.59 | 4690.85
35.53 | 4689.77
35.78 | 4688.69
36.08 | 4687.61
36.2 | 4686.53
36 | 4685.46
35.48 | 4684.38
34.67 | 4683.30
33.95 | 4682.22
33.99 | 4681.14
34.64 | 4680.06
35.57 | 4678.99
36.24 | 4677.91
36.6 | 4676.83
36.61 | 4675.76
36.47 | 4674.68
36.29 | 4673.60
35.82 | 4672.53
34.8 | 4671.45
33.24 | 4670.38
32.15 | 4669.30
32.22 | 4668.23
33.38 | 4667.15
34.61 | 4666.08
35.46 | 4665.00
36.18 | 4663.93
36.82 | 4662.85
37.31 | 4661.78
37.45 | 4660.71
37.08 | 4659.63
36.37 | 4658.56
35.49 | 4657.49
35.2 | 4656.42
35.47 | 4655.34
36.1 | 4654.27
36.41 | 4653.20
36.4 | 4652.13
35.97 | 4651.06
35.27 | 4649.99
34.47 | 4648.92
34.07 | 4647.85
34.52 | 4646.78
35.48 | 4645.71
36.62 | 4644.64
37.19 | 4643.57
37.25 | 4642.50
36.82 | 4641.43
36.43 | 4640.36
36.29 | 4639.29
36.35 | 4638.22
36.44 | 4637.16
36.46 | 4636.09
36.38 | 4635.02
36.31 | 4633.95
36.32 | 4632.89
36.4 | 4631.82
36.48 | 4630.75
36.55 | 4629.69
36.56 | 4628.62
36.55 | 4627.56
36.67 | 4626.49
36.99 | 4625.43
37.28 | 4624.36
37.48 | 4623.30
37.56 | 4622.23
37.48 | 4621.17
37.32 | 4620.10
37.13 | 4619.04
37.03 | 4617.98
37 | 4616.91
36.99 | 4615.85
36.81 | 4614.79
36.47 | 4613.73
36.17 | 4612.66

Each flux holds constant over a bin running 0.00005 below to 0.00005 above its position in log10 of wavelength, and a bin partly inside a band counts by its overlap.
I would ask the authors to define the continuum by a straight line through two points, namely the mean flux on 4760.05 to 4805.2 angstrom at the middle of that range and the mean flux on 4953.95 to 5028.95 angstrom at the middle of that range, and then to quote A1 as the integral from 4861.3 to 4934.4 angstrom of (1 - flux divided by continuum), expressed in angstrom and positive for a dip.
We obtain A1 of 0.9 angstrom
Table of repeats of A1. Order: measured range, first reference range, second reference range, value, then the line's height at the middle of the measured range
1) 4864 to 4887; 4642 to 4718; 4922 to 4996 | 0.4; 35.3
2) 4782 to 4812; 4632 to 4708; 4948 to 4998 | -0.9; 35.4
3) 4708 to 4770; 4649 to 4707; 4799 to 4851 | -0.2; 35.9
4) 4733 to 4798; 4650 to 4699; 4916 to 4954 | -1.2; 35.5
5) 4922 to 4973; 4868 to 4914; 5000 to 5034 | -1.2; 34.7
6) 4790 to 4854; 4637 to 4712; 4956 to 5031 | -3.0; 35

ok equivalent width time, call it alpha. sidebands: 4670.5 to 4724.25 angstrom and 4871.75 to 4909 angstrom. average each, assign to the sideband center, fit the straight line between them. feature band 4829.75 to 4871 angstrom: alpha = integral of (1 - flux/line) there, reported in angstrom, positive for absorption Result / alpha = 1.2 angstrom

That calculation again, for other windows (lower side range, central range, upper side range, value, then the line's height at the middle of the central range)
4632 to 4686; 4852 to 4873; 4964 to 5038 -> 1.3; 34.9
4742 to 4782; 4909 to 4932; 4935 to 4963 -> 0.7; 35.6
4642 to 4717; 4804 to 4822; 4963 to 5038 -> -1.3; 35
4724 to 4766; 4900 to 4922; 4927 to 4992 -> 0.1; 35.5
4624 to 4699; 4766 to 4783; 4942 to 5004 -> -0.4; 35.6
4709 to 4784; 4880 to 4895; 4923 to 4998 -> 0.3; 35.6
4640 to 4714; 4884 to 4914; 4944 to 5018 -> -0.7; 35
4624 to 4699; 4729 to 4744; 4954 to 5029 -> -0.1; 35.5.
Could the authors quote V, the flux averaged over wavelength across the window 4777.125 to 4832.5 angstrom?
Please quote 36.8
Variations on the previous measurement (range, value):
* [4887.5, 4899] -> 34.8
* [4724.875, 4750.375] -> 36.2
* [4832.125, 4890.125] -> 34.7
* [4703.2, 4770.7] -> 35.9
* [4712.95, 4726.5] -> 36.9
